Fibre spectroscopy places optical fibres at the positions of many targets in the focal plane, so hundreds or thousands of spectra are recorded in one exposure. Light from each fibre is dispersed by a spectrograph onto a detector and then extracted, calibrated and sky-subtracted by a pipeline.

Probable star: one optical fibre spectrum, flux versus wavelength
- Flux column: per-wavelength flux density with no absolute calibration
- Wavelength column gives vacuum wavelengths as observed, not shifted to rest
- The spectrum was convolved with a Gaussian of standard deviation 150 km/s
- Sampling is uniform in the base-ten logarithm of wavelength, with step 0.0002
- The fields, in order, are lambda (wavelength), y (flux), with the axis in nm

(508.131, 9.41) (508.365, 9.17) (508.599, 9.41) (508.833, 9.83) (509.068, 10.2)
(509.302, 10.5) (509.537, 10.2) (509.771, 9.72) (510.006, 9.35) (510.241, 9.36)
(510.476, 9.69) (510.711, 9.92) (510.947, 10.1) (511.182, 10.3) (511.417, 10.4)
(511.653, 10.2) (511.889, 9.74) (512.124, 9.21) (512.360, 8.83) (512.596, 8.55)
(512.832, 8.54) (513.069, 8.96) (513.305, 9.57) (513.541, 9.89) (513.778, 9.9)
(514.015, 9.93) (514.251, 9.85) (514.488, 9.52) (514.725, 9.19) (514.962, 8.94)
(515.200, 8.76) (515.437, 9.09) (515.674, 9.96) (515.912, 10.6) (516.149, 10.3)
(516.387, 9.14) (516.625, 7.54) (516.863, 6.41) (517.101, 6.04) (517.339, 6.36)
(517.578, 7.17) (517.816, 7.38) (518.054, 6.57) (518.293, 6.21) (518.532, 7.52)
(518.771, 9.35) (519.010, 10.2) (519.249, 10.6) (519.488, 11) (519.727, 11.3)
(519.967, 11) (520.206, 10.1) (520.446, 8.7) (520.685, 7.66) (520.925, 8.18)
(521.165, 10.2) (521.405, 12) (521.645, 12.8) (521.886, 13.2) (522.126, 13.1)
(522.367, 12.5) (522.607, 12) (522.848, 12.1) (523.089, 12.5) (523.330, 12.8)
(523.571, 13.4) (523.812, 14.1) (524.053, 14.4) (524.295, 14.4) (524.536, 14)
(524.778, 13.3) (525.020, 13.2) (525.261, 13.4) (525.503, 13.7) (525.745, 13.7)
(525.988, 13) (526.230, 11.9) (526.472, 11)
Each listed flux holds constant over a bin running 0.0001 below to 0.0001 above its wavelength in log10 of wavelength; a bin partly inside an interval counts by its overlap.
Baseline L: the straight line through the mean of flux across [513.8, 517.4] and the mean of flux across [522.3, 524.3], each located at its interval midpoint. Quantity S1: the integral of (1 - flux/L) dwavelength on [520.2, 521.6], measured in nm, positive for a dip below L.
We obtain 0.26 nm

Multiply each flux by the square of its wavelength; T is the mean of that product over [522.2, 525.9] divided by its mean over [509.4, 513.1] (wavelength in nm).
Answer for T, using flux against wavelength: 1.46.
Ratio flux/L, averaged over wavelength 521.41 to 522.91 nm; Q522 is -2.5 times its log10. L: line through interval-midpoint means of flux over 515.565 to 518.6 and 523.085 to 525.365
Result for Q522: -0.06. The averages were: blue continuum 7.78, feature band 12.6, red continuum 13.6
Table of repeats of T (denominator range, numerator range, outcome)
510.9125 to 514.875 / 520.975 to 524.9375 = 1.40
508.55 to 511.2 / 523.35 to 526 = 1.47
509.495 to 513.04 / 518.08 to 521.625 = 1.04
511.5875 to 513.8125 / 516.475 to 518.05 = 0.75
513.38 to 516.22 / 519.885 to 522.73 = 1.16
